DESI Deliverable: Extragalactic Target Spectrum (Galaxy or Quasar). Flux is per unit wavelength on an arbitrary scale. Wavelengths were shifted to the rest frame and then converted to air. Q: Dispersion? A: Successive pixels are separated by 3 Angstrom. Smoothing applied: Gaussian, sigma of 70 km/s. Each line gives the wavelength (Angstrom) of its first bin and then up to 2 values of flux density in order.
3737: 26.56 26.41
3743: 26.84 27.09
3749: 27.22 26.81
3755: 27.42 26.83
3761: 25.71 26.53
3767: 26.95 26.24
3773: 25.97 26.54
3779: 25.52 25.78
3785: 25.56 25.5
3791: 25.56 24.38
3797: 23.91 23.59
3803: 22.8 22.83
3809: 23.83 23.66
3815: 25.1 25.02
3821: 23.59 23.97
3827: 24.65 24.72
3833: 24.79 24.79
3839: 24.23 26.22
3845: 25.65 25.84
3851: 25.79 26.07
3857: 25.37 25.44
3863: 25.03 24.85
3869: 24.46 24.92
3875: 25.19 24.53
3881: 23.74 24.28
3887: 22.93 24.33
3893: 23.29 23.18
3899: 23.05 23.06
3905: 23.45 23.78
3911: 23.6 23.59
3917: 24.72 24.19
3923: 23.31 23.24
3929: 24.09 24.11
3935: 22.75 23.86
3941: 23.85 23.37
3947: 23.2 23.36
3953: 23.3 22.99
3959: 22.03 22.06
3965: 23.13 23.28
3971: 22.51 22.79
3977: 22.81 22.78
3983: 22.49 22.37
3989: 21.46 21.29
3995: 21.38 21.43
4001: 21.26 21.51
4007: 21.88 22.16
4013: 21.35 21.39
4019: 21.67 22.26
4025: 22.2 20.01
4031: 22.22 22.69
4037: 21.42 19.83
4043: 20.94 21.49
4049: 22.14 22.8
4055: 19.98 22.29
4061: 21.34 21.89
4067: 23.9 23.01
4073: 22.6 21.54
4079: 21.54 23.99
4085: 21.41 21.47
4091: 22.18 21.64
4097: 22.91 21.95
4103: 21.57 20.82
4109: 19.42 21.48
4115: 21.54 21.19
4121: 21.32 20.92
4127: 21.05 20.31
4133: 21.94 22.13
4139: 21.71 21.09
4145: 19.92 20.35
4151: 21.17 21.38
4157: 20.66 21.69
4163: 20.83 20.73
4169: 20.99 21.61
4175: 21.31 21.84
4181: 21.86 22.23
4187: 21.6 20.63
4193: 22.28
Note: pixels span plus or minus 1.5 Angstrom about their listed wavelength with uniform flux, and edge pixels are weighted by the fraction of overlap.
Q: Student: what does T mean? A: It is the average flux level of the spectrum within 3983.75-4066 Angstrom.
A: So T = 21.6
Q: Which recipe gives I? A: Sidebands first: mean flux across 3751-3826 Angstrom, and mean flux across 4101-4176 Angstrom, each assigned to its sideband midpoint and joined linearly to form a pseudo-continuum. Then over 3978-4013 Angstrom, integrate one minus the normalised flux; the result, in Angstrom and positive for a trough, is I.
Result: 1.5 Angstrom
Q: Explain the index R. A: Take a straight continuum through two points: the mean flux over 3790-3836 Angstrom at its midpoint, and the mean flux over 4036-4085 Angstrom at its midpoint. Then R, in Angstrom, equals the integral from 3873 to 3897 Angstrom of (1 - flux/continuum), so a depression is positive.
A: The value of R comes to -0.5 Angstrom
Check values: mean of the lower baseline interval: 24.2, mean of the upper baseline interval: 21.9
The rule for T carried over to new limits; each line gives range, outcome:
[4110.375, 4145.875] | 21.2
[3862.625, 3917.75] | 24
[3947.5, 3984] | 22.8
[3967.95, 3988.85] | 22.6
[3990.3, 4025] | 21.6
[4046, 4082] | 22.1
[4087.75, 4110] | 21.5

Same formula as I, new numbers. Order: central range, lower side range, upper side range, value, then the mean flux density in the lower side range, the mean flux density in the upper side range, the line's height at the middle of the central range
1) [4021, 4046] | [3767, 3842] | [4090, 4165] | 0.9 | 24.8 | 21.2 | 22.3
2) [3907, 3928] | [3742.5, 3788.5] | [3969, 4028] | -0.3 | 26.4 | 21.9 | 23.5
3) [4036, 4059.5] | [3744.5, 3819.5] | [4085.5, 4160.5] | 0.9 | 25.5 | 21.3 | 22.2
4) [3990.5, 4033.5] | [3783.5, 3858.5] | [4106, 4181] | 1.9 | 24.7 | 21.1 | 22.6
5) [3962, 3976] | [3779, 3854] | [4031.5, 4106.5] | 0.1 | 24.7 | 21.9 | 23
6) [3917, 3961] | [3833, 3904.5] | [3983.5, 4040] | -0.5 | 24.6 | 21.6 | 23.1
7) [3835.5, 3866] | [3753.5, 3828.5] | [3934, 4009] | -1.5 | 25.1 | 22.5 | 24.2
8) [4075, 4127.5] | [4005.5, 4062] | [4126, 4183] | -0.5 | 21.6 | 21.2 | 21.4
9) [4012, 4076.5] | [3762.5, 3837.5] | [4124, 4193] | 1.8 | 24.9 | 21.2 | 22.4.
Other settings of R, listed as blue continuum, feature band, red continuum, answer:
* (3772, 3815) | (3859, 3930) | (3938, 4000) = -1.5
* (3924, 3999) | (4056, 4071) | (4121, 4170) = -0.4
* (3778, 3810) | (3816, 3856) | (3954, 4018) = -1.8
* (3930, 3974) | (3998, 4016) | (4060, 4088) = 0.9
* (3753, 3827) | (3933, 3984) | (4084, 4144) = 0.4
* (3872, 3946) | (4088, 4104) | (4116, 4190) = -0.1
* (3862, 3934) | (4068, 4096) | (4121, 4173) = -0.5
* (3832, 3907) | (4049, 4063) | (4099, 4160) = 0.3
